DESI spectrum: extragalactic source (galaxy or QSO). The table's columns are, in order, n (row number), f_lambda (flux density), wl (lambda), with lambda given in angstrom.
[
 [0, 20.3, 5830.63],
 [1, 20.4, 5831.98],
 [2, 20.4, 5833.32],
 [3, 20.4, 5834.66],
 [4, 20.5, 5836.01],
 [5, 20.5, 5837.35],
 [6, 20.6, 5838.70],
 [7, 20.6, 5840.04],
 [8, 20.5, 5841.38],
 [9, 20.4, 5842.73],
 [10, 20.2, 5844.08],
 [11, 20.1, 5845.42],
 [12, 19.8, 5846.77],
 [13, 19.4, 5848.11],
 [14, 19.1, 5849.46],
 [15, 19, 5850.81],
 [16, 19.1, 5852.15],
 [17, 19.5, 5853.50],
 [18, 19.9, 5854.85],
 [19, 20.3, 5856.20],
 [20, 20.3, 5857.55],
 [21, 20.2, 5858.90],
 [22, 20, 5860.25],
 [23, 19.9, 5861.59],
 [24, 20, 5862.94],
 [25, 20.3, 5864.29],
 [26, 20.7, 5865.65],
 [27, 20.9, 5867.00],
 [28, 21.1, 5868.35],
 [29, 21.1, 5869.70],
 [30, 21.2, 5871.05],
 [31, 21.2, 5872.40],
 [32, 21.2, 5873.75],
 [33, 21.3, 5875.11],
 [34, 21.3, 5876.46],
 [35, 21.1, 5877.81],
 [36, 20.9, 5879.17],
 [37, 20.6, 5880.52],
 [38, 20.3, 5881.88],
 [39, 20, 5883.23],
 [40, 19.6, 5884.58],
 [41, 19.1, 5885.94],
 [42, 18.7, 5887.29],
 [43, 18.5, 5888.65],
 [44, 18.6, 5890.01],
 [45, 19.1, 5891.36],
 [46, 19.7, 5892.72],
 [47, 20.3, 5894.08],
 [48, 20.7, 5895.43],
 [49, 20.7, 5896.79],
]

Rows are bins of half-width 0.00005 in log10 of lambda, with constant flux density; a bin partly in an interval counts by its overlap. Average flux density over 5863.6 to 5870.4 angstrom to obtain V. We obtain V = 20.8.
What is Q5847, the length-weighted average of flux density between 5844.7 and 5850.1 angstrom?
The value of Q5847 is 19.6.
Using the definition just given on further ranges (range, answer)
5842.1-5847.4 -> 20.1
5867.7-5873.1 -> 21.2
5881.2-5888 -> 19.5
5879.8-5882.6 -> 20.5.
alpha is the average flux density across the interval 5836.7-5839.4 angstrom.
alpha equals 20.5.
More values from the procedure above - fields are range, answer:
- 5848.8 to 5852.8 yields 19.1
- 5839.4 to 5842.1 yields 20.5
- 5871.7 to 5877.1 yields 21.2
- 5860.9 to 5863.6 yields 20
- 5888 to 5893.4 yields 19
